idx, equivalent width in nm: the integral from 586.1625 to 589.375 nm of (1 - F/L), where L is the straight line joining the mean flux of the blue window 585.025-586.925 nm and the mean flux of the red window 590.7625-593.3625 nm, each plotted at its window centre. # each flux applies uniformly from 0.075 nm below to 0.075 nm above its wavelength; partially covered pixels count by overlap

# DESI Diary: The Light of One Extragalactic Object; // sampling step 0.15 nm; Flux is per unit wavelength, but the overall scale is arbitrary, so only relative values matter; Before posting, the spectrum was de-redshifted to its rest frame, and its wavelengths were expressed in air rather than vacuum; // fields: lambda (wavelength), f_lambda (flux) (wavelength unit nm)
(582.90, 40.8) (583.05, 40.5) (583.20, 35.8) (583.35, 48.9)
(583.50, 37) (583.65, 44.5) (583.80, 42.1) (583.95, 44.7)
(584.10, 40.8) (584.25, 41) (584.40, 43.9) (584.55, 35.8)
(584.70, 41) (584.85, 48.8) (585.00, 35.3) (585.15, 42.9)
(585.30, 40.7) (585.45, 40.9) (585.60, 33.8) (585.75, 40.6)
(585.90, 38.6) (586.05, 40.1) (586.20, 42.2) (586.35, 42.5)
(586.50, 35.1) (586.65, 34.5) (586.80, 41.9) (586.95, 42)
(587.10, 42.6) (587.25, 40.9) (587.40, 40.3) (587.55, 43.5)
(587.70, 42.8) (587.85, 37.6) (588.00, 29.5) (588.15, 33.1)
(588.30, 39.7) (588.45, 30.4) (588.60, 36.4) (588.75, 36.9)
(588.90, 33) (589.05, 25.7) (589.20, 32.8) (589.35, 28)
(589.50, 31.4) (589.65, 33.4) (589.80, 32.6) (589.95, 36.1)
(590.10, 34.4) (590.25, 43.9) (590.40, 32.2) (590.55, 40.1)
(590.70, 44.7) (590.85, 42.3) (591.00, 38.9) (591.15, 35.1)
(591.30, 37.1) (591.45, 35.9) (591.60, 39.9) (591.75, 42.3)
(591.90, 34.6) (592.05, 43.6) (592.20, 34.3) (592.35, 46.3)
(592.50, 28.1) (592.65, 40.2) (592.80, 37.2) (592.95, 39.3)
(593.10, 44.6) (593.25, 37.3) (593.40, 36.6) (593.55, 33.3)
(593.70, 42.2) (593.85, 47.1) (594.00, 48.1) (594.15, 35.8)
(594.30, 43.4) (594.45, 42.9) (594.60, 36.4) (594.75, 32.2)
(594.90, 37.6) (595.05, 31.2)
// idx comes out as 0.19 nm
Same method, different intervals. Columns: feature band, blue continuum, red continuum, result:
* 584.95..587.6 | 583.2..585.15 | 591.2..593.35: 0.07 nm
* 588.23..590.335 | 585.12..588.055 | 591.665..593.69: 0.28 nm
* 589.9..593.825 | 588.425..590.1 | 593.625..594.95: -0.20 nm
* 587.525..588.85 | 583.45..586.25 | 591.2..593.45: 0.11 nm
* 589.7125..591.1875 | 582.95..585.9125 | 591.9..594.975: 0.06 nm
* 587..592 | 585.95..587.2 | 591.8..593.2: 0.35 nm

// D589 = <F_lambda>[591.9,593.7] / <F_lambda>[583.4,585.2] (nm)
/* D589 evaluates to 0.9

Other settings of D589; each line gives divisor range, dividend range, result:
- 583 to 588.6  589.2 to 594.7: 0.96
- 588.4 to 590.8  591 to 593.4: 1.11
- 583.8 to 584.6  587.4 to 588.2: 0.91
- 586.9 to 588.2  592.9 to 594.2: 1.04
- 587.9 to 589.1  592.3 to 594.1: 1.20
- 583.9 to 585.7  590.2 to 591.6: 0.95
